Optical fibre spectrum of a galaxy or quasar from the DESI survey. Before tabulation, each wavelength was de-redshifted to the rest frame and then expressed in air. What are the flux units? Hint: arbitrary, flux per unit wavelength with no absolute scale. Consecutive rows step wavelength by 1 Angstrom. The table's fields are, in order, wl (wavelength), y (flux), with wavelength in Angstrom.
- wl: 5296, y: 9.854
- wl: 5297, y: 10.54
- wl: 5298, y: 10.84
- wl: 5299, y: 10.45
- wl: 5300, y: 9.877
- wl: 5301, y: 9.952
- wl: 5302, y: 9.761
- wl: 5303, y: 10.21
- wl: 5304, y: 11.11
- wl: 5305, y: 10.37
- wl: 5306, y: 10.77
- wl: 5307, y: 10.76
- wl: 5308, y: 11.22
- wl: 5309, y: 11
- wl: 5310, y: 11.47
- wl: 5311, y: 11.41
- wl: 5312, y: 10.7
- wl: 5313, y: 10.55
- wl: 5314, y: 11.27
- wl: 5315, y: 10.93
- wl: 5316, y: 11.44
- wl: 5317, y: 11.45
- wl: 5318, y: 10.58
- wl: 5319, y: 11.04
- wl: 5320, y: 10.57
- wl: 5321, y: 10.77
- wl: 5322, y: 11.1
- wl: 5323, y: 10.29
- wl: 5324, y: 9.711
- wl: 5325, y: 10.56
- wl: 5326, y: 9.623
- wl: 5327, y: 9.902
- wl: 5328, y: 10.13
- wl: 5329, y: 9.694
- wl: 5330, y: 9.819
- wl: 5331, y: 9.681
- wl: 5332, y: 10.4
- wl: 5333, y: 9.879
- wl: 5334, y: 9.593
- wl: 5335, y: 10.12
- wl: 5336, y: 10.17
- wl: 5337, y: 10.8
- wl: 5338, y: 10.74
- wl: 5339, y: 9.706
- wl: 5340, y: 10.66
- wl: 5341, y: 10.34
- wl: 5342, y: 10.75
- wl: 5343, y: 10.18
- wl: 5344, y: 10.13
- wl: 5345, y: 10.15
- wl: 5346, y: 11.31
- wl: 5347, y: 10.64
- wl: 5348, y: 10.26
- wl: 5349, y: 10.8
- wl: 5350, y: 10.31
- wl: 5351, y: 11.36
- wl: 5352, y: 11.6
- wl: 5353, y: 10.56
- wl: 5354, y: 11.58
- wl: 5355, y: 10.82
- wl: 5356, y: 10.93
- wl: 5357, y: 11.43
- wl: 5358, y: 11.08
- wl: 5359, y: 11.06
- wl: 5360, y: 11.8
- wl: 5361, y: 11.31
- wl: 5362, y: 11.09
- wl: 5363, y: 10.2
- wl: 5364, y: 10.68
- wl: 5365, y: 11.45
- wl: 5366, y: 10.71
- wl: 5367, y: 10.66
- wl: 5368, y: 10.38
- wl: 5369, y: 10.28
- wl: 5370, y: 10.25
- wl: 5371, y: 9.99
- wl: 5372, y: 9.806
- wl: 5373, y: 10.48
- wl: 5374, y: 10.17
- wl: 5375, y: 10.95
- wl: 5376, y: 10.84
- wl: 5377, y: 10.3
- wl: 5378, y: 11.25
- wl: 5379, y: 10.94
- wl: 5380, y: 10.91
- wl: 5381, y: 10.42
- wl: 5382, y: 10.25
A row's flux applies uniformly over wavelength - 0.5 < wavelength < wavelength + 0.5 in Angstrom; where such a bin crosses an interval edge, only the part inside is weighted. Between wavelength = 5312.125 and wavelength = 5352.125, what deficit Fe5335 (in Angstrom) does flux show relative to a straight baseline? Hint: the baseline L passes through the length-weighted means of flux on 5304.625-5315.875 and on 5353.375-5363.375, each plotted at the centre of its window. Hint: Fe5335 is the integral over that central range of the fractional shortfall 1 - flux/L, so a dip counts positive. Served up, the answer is 2.1 Angstrom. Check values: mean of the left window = 11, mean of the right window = 11.1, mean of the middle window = 10.5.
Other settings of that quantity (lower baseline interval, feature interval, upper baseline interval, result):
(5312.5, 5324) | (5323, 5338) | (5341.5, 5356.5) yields 1.1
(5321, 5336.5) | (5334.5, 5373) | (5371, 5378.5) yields -1.4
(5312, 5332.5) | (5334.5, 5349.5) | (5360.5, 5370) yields 0.2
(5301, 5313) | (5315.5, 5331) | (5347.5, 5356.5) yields 0.6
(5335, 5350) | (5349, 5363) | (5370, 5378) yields -0.9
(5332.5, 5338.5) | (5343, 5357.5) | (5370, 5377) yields -0.8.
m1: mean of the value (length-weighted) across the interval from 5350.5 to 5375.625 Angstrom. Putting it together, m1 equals 10.8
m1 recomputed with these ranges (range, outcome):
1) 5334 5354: 10.6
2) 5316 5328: 10.5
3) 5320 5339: 10.2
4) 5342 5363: 10.9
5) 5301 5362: 10.6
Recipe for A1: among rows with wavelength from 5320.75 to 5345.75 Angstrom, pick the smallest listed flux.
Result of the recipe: 9.593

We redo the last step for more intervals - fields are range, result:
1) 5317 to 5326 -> 9.623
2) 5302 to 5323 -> 9.761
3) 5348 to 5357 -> 10.26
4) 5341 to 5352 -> 10.13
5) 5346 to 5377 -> 9.806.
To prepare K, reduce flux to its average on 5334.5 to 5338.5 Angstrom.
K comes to 10.5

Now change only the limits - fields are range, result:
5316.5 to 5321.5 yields 10.9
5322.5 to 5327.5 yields 10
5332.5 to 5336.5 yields 9.94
